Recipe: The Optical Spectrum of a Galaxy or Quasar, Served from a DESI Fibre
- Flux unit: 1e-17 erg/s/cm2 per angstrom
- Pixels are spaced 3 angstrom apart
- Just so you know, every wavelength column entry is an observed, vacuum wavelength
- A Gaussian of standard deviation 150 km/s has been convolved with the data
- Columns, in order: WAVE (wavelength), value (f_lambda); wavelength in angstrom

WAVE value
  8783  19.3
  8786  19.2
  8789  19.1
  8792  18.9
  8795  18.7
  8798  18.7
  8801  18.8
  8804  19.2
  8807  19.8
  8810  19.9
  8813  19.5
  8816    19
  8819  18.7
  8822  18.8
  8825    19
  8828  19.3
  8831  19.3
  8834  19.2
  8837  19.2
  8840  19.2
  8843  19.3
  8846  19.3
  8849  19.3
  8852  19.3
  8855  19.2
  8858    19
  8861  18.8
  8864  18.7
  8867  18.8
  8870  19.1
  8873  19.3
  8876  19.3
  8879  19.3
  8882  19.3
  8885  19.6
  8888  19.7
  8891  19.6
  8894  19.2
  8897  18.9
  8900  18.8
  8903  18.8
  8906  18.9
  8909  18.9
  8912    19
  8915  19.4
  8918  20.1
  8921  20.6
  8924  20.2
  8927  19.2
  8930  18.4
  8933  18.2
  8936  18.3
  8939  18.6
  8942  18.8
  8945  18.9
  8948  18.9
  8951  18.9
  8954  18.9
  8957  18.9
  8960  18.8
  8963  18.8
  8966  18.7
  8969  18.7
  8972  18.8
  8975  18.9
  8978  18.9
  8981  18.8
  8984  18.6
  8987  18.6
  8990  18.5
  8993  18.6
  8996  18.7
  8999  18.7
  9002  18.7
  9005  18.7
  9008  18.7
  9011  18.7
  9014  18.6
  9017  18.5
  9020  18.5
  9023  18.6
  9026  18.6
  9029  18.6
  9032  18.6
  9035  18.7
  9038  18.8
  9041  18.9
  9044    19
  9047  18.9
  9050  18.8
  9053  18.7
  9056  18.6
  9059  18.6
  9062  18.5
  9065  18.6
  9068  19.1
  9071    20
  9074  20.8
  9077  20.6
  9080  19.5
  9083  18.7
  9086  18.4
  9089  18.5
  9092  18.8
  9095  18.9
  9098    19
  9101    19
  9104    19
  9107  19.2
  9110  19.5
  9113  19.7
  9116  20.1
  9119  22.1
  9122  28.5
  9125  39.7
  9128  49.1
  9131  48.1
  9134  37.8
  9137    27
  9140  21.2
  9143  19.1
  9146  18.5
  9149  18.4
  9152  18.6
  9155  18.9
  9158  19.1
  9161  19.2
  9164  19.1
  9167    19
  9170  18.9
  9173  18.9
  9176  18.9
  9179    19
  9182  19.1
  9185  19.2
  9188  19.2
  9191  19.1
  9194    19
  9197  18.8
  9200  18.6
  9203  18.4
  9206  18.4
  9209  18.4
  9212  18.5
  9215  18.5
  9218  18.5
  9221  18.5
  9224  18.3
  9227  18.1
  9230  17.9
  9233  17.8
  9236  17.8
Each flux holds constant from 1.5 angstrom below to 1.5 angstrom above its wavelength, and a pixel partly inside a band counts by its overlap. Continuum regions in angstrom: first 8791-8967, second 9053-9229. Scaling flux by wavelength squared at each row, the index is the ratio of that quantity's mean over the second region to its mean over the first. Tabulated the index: 1.17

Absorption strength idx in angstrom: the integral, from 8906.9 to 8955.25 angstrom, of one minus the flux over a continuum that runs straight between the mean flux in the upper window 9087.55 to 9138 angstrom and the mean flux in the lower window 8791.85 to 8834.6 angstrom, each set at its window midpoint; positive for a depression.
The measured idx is 6.2 angstrom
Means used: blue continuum 19.1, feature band 19.1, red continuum 26.1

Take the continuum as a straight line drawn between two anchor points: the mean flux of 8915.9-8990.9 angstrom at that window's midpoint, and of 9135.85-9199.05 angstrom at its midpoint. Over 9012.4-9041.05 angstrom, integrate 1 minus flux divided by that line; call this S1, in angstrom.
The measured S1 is 0.7 angstrom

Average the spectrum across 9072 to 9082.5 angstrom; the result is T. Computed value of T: 20.1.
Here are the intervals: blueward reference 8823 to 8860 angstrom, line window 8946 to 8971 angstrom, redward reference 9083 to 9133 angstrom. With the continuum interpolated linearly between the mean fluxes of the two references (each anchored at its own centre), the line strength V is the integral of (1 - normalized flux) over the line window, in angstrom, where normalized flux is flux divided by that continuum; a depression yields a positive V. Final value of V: 3.3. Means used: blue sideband 19.2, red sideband 24.8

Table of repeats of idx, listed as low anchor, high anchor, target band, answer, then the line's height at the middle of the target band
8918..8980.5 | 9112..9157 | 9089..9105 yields 4.1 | 25.5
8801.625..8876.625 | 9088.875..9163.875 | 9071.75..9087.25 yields 2.3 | 23.1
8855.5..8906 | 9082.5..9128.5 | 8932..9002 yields 5.9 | 20.4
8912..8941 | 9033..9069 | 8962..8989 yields 0.4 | 19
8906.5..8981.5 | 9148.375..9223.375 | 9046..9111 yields -0.7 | 18.9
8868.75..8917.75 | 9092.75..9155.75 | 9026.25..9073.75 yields 8.6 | 23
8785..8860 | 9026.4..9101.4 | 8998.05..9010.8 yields 0.2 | 19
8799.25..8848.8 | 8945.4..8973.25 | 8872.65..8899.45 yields -0.4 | 19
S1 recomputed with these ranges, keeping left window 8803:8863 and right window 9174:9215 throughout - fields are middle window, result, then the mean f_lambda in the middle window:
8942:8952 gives 0.10 angstrom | 18.9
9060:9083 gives -0.68 angstrom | 19.5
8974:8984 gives 0.12 angstrom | 18.8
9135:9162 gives -2.13 angstrom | 20.3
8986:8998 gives 0.27 angstrom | 18.6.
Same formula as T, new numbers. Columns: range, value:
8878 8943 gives 19.2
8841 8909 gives 19.2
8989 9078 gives 18.9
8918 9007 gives 18.9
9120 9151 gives 30.4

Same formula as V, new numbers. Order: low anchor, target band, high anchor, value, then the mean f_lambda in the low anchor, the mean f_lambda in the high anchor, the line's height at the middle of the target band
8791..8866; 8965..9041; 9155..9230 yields 1.1 angstrom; 19.1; 18.8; 19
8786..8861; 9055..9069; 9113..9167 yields 3.2 angstrom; 19.1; 25.8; 24.1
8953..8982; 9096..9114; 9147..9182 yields -0.3 angstrom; 18.8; 18.9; 18.9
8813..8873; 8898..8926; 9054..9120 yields -0.4 angstrom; 19.1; 19.3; 19.2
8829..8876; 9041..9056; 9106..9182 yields 2.3 angstrom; 19.1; 23.8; 22.3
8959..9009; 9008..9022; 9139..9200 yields 0.1 angstrom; 18.7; 19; 18.8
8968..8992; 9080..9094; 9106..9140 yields 4.3 angstrom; 18.7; 29.8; 27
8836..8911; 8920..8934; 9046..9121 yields -0.1 angstrom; 19.2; 19.3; 19.2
